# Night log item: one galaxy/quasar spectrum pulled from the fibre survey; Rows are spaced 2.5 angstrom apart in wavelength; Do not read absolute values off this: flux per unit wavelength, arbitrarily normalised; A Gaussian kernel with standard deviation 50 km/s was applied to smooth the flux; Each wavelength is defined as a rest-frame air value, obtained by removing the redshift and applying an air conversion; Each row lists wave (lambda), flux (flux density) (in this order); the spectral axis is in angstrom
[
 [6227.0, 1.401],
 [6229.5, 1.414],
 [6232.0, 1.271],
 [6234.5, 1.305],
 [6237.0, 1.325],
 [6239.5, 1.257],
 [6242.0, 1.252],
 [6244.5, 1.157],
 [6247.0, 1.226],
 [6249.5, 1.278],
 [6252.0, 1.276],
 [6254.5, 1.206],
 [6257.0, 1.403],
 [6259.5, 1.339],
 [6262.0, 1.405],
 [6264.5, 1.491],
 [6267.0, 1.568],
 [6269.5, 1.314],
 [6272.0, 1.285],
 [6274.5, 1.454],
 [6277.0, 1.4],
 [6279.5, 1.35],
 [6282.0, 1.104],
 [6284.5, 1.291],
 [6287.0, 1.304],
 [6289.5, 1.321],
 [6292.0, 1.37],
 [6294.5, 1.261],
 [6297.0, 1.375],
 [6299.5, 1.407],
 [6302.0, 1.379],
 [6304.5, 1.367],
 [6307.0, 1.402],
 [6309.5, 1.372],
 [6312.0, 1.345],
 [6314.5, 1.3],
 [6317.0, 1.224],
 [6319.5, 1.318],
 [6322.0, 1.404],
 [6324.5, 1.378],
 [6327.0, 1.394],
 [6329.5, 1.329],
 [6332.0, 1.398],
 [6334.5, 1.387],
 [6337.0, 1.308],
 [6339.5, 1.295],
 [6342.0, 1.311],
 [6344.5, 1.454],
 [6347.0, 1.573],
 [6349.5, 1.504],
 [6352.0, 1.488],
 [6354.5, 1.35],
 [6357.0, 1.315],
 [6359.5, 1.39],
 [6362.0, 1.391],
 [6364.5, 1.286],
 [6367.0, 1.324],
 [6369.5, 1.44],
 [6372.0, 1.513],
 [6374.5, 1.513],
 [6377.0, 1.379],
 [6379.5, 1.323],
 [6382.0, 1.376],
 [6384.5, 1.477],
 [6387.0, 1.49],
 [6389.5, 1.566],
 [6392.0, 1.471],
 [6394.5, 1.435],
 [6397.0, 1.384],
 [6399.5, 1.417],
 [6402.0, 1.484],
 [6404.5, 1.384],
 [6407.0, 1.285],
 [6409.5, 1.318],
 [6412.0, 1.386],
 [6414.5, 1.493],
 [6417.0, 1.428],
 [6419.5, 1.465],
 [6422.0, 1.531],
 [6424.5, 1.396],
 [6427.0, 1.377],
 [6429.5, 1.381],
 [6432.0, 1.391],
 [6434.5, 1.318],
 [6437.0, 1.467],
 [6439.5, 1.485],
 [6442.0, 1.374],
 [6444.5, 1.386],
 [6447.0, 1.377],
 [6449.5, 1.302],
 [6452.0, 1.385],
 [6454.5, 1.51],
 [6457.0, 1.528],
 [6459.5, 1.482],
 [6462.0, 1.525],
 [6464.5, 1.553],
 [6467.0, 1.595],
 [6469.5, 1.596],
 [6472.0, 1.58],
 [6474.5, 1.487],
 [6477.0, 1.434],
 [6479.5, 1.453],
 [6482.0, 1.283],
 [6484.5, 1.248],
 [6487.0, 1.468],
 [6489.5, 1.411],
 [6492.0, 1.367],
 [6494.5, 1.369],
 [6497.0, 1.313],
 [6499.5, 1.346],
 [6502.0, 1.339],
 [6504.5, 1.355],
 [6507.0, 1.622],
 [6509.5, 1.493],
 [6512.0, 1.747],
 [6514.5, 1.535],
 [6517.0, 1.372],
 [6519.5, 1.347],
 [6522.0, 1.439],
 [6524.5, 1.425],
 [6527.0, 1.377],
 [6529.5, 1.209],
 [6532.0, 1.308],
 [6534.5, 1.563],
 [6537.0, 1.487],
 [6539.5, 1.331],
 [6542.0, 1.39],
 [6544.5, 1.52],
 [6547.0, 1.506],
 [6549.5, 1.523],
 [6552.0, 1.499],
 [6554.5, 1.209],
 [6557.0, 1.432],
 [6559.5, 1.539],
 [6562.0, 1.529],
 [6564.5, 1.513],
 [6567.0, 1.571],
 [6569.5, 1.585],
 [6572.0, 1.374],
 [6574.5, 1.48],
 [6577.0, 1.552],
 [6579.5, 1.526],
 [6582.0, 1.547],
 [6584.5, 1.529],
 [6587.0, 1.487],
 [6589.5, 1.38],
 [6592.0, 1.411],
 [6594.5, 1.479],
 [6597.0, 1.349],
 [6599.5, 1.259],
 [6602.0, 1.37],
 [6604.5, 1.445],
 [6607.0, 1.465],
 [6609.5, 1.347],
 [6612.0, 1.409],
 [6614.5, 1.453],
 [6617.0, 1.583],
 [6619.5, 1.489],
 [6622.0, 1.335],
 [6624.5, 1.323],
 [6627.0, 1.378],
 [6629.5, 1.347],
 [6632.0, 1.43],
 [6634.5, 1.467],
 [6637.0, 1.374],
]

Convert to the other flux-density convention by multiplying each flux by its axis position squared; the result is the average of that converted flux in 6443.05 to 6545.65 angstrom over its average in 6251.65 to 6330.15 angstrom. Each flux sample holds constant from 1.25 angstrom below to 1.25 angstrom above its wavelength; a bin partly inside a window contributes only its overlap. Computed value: 1.1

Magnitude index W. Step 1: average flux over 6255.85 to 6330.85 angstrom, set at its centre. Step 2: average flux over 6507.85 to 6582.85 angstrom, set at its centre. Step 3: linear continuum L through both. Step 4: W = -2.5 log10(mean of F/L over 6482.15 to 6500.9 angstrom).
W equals 0.07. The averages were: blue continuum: 1.36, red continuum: 1.46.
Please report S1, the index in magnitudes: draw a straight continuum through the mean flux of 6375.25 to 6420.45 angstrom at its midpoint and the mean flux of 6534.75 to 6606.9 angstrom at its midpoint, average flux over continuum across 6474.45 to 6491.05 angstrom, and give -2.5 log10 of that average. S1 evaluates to 0.04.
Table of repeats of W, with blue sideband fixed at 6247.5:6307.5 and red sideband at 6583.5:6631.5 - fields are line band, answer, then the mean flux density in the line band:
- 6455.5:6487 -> -0.072 mag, 1.48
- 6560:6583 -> -0.085 mag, 1.52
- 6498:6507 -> 0.006 mag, 1.38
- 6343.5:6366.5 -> -0.041 mag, 1.41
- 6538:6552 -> -0.045 mag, 1.46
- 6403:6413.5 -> 0.017 mag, 1.35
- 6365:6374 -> -0.044 mag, 1.42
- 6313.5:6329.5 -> 0.015 mag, 1.34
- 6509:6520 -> -0.087 mag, 1.51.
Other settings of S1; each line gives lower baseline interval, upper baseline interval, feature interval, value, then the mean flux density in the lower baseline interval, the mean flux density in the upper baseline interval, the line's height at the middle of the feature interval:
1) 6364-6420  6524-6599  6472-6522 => 0.012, 1.42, 1.45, 1.44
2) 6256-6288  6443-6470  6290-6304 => 0.016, 1.36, 1.47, 1.38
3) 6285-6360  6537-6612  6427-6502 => -0.008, 1.37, 1.45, 1.42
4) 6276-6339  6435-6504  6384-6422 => -0.032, 1.34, 1.43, 1.39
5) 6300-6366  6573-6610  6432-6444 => -0.005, 1.37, 1.44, 1.4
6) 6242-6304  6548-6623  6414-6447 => -0.020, 1.33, 1.46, 1.39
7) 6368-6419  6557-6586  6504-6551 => 0.032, 1.43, 1.52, 1.5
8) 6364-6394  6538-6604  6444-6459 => 0.018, 1.43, 1.46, 1.44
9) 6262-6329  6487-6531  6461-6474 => -0.118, 1.35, 1.42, 1.4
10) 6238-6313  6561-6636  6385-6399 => -0.072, 1.33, 1.45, 1.37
